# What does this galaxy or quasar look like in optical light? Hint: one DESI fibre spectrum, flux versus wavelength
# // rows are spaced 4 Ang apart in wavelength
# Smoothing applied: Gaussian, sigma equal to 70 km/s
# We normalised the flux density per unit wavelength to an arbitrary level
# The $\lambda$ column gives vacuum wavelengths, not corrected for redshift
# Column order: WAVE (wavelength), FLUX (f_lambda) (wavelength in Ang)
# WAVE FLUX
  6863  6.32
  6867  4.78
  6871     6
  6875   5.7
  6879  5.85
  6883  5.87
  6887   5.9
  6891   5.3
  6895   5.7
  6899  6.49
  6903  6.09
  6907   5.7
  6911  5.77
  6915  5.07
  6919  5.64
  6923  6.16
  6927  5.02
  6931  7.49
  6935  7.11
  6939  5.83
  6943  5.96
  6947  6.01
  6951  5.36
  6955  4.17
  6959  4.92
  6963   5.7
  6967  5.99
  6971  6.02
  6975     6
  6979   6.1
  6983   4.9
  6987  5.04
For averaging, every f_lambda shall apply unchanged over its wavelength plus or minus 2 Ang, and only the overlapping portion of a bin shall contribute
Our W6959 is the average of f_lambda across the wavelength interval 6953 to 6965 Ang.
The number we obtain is 4.93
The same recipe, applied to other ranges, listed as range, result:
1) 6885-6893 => 5.6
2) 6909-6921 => 5.49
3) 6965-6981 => 6.03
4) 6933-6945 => 6.3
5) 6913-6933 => 5.88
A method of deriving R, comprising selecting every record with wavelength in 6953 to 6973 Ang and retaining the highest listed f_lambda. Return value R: 6.02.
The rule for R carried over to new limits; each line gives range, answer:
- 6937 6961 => 6.01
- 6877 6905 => 6.49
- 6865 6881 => 6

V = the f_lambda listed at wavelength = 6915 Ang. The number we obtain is 5.07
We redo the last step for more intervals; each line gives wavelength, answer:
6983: 4.9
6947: 6.01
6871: 6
